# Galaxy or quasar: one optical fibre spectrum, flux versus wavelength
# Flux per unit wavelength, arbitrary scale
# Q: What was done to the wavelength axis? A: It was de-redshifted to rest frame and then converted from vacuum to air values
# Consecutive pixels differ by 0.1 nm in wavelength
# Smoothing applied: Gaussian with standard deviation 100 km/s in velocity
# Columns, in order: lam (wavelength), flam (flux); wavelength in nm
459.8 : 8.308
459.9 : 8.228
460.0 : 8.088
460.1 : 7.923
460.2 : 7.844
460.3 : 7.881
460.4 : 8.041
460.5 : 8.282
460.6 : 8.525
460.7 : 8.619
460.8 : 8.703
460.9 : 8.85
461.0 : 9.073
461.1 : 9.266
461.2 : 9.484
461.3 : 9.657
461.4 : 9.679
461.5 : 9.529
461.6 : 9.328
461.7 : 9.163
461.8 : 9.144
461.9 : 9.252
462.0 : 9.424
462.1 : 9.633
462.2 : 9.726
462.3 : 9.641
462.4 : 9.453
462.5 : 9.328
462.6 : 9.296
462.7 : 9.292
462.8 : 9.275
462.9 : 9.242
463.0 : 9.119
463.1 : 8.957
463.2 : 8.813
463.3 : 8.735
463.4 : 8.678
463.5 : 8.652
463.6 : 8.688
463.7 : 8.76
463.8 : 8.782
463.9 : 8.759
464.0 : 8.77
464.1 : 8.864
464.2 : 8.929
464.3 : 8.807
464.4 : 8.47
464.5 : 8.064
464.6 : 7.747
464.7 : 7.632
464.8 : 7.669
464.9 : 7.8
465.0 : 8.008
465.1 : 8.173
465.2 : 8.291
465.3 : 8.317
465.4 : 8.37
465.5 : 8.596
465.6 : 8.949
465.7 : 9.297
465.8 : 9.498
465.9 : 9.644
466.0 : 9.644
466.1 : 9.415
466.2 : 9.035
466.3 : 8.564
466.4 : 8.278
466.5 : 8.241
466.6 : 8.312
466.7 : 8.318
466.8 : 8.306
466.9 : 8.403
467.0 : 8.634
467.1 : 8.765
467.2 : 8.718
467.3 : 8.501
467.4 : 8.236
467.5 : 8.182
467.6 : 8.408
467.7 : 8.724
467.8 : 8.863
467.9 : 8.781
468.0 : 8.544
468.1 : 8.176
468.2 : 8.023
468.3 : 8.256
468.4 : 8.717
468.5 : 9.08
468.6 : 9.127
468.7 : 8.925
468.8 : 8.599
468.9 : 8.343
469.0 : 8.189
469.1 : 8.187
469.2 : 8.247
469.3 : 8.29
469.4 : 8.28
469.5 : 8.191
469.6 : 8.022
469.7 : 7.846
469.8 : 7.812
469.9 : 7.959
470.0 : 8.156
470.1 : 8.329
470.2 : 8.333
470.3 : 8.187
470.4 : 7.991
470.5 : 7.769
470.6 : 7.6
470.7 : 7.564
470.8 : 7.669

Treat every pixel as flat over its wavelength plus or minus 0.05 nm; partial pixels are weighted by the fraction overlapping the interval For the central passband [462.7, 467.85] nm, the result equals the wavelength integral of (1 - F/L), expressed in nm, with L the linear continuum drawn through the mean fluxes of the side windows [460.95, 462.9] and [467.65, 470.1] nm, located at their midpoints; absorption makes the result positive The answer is 0.16 nm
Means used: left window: 9.4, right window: 8.39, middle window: 8.63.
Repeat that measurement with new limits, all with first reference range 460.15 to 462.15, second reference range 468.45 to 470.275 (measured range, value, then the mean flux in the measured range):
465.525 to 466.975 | -0.046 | 8.84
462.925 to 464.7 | 0.021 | 8.66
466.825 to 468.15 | -0.009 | 8.53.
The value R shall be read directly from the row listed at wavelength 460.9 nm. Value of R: 8.85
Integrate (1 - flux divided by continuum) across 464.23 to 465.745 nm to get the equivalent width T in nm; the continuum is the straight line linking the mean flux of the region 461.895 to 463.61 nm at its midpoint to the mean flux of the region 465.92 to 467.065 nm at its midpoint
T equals 0.10 nm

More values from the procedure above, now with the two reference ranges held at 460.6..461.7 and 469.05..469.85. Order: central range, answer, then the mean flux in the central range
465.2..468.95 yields -0.11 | 8.66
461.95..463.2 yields -0.05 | 9.34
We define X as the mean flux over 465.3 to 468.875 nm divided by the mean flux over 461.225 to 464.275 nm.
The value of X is 0.95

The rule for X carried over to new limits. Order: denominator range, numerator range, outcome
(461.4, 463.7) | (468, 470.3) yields 0.90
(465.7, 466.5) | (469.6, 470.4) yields 0.89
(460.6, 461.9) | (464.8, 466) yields 0.94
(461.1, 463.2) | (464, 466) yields 0.91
